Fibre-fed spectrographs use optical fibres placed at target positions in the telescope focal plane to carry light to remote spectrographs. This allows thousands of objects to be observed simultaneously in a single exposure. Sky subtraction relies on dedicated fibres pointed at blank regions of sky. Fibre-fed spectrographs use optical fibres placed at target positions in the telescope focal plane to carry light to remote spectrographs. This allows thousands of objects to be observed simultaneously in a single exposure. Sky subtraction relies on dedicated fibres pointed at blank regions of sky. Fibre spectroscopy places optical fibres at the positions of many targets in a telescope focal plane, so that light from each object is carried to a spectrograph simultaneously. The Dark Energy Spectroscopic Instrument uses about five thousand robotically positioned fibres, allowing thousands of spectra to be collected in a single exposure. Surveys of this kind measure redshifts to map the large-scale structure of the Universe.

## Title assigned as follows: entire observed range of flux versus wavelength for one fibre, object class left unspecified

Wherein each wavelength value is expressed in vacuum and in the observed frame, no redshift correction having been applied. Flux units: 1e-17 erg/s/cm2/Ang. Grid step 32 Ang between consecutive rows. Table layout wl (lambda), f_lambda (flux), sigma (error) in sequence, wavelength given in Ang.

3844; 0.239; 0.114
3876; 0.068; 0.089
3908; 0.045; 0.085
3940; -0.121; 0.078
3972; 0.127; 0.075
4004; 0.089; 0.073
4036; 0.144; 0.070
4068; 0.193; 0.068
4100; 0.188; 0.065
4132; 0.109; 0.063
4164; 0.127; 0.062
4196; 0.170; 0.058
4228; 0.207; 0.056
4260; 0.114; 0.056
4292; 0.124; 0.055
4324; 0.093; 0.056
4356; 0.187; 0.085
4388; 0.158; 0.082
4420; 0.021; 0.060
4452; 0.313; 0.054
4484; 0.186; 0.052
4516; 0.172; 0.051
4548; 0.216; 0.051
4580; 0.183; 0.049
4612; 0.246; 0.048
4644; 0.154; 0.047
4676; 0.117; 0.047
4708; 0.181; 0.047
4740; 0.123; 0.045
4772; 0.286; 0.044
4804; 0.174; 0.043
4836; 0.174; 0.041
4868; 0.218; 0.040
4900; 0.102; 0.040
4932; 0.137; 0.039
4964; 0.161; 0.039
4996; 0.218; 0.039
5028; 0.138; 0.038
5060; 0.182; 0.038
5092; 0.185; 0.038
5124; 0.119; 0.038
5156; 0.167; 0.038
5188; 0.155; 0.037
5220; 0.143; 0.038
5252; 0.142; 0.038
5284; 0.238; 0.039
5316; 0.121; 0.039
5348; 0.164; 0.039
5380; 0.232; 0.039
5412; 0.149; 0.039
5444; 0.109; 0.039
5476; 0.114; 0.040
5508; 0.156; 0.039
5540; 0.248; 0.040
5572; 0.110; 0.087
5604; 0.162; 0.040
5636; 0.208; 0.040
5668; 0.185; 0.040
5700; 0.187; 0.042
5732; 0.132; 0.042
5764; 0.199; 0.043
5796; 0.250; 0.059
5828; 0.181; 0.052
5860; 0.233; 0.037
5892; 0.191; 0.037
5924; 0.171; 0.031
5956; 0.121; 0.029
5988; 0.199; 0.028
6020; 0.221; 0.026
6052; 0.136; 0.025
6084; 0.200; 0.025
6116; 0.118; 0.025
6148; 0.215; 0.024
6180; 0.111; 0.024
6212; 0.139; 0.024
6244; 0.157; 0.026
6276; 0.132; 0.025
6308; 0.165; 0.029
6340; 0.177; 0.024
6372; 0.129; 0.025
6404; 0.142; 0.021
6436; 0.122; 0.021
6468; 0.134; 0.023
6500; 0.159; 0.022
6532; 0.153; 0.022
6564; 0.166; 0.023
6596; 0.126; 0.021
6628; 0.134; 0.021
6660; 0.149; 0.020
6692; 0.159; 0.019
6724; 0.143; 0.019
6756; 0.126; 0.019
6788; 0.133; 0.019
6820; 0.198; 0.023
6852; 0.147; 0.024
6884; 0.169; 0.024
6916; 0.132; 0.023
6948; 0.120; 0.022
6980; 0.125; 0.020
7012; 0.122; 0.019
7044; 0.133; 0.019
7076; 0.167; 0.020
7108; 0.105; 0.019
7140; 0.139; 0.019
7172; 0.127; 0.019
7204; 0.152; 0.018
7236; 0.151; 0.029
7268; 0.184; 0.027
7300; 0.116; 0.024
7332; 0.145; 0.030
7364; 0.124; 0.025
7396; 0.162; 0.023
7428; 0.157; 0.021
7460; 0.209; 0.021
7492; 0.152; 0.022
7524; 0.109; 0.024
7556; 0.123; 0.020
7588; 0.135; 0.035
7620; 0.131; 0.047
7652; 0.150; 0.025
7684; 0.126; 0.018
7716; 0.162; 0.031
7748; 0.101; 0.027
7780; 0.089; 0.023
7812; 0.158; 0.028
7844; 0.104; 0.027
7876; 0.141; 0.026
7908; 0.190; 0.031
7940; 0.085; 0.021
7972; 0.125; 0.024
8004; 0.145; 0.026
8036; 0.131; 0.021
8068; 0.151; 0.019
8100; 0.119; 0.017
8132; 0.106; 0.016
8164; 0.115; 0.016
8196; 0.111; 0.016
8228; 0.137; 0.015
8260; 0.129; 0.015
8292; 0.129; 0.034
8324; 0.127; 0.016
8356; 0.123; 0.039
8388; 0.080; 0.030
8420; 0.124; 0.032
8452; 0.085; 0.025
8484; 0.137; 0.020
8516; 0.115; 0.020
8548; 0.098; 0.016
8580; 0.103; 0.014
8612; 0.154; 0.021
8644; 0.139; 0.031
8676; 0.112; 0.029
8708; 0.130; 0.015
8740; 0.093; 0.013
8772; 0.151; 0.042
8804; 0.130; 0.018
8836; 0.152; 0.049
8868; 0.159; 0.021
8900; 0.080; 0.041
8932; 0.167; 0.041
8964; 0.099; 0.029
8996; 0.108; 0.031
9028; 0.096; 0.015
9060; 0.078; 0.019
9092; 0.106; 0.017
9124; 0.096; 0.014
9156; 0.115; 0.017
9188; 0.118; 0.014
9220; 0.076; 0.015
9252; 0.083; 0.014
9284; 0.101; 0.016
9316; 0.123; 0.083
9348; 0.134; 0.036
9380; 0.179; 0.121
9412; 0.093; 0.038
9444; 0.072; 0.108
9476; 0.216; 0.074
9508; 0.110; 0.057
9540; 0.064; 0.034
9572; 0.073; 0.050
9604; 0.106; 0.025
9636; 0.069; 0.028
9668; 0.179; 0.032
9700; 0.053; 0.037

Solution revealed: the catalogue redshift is 0.135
